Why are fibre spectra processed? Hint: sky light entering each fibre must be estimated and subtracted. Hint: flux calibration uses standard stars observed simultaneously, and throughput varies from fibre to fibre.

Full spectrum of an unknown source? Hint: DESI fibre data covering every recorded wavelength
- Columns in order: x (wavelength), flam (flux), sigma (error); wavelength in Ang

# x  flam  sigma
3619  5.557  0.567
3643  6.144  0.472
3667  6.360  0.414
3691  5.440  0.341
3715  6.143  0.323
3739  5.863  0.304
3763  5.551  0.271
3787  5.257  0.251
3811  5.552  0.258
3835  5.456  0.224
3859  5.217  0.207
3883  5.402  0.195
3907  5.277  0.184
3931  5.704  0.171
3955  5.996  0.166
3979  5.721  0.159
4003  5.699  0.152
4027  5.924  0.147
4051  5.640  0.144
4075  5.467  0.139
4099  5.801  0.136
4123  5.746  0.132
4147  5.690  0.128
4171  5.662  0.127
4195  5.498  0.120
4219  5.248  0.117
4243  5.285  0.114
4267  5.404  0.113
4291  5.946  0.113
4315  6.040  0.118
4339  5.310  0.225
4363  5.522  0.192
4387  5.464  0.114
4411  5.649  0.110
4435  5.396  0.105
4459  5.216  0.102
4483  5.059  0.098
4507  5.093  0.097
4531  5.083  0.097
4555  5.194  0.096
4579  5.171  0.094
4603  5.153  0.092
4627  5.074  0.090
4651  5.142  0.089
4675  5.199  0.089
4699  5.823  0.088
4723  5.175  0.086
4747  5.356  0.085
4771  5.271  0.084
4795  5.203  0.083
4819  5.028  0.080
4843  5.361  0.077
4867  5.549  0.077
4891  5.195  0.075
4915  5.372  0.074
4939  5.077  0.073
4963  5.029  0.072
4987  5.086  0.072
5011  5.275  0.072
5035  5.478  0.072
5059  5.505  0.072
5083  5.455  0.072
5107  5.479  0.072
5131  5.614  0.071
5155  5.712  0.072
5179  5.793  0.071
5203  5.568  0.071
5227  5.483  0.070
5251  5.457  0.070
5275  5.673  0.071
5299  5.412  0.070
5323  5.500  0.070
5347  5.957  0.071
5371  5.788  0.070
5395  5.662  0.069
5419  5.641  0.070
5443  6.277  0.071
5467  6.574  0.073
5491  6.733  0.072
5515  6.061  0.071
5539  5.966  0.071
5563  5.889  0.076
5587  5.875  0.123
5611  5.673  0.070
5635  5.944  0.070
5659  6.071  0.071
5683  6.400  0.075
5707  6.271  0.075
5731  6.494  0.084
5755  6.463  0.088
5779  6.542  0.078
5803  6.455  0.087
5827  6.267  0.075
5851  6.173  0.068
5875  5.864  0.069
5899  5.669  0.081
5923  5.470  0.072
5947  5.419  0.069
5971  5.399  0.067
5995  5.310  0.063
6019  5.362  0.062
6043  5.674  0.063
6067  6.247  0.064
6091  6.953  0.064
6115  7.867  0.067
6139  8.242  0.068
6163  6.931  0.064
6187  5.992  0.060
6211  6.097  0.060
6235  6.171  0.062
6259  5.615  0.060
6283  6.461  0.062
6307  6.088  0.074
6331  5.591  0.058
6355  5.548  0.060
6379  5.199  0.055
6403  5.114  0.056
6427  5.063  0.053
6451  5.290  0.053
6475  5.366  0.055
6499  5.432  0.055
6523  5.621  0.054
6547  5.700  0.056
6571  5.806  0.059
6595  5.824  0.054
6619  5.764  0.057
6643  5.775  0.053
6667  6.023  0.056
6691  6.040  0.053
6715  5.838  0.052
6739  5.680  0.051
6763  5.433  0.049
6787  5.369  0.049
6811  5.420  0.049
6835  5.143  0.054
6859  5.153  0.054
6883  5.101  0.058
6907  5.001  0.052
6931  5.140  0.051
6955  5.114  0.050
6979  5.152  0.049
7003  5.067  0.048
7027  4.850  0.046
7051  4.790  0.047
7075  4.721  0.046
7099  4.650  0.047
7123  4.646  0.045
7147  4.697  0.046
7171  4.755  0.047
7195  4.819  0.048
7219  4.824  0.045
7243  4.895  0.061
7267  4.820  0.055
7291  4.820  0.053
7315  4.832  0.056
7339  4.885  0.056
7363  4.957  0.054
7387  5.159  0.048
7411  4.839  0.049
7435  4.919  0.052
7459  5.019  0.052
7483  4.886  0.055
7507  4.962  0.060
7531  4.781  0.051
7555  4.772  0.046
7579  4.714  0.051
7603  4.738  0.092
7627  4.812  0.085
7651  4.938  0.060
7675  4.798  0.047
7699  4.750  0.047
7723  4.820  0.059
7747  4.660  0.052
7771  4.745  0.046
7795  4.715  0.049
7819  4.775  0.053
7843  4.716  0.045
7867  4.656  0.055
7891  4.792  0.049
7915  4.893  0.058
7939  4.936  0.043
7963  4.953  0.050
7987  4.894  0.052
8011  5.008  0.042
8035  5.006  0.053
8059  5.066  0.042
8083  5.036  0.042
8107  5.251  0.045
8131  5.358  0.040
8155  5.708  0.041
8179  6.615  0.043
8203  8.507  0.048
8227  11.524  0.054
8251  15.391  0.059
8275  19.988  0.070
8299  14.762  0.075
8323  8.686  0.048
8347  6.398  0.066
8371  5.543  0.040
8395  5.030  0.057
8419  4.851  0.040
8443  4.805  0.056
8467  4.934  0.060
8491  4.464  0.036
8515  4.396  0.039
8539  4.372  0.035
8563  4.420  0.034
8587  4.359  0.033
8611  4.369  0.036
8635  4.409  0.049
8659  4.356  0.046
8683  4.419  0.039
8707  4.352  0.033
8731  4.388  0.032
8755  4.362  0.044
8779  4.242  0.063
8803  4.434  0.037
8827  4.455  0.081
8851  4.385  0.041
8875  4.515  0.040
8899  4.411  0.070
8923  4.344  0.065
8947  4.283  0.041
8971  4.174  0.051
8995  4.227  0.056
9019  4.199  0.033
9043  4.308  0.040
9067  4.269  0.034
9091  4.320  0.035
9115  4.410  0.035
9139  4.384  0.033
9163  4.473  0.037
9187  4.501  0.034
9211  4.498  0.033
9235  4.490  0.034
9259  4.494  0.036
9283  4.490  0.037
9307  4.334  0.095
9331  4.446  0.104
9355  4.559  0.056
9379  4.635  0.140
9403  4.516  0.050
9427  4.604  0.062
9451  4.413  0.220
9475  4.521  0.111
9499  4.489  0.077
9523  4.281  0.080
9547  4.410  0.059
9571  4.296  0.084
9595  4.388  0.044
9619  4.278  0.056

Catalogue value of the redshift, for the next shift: 0.26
